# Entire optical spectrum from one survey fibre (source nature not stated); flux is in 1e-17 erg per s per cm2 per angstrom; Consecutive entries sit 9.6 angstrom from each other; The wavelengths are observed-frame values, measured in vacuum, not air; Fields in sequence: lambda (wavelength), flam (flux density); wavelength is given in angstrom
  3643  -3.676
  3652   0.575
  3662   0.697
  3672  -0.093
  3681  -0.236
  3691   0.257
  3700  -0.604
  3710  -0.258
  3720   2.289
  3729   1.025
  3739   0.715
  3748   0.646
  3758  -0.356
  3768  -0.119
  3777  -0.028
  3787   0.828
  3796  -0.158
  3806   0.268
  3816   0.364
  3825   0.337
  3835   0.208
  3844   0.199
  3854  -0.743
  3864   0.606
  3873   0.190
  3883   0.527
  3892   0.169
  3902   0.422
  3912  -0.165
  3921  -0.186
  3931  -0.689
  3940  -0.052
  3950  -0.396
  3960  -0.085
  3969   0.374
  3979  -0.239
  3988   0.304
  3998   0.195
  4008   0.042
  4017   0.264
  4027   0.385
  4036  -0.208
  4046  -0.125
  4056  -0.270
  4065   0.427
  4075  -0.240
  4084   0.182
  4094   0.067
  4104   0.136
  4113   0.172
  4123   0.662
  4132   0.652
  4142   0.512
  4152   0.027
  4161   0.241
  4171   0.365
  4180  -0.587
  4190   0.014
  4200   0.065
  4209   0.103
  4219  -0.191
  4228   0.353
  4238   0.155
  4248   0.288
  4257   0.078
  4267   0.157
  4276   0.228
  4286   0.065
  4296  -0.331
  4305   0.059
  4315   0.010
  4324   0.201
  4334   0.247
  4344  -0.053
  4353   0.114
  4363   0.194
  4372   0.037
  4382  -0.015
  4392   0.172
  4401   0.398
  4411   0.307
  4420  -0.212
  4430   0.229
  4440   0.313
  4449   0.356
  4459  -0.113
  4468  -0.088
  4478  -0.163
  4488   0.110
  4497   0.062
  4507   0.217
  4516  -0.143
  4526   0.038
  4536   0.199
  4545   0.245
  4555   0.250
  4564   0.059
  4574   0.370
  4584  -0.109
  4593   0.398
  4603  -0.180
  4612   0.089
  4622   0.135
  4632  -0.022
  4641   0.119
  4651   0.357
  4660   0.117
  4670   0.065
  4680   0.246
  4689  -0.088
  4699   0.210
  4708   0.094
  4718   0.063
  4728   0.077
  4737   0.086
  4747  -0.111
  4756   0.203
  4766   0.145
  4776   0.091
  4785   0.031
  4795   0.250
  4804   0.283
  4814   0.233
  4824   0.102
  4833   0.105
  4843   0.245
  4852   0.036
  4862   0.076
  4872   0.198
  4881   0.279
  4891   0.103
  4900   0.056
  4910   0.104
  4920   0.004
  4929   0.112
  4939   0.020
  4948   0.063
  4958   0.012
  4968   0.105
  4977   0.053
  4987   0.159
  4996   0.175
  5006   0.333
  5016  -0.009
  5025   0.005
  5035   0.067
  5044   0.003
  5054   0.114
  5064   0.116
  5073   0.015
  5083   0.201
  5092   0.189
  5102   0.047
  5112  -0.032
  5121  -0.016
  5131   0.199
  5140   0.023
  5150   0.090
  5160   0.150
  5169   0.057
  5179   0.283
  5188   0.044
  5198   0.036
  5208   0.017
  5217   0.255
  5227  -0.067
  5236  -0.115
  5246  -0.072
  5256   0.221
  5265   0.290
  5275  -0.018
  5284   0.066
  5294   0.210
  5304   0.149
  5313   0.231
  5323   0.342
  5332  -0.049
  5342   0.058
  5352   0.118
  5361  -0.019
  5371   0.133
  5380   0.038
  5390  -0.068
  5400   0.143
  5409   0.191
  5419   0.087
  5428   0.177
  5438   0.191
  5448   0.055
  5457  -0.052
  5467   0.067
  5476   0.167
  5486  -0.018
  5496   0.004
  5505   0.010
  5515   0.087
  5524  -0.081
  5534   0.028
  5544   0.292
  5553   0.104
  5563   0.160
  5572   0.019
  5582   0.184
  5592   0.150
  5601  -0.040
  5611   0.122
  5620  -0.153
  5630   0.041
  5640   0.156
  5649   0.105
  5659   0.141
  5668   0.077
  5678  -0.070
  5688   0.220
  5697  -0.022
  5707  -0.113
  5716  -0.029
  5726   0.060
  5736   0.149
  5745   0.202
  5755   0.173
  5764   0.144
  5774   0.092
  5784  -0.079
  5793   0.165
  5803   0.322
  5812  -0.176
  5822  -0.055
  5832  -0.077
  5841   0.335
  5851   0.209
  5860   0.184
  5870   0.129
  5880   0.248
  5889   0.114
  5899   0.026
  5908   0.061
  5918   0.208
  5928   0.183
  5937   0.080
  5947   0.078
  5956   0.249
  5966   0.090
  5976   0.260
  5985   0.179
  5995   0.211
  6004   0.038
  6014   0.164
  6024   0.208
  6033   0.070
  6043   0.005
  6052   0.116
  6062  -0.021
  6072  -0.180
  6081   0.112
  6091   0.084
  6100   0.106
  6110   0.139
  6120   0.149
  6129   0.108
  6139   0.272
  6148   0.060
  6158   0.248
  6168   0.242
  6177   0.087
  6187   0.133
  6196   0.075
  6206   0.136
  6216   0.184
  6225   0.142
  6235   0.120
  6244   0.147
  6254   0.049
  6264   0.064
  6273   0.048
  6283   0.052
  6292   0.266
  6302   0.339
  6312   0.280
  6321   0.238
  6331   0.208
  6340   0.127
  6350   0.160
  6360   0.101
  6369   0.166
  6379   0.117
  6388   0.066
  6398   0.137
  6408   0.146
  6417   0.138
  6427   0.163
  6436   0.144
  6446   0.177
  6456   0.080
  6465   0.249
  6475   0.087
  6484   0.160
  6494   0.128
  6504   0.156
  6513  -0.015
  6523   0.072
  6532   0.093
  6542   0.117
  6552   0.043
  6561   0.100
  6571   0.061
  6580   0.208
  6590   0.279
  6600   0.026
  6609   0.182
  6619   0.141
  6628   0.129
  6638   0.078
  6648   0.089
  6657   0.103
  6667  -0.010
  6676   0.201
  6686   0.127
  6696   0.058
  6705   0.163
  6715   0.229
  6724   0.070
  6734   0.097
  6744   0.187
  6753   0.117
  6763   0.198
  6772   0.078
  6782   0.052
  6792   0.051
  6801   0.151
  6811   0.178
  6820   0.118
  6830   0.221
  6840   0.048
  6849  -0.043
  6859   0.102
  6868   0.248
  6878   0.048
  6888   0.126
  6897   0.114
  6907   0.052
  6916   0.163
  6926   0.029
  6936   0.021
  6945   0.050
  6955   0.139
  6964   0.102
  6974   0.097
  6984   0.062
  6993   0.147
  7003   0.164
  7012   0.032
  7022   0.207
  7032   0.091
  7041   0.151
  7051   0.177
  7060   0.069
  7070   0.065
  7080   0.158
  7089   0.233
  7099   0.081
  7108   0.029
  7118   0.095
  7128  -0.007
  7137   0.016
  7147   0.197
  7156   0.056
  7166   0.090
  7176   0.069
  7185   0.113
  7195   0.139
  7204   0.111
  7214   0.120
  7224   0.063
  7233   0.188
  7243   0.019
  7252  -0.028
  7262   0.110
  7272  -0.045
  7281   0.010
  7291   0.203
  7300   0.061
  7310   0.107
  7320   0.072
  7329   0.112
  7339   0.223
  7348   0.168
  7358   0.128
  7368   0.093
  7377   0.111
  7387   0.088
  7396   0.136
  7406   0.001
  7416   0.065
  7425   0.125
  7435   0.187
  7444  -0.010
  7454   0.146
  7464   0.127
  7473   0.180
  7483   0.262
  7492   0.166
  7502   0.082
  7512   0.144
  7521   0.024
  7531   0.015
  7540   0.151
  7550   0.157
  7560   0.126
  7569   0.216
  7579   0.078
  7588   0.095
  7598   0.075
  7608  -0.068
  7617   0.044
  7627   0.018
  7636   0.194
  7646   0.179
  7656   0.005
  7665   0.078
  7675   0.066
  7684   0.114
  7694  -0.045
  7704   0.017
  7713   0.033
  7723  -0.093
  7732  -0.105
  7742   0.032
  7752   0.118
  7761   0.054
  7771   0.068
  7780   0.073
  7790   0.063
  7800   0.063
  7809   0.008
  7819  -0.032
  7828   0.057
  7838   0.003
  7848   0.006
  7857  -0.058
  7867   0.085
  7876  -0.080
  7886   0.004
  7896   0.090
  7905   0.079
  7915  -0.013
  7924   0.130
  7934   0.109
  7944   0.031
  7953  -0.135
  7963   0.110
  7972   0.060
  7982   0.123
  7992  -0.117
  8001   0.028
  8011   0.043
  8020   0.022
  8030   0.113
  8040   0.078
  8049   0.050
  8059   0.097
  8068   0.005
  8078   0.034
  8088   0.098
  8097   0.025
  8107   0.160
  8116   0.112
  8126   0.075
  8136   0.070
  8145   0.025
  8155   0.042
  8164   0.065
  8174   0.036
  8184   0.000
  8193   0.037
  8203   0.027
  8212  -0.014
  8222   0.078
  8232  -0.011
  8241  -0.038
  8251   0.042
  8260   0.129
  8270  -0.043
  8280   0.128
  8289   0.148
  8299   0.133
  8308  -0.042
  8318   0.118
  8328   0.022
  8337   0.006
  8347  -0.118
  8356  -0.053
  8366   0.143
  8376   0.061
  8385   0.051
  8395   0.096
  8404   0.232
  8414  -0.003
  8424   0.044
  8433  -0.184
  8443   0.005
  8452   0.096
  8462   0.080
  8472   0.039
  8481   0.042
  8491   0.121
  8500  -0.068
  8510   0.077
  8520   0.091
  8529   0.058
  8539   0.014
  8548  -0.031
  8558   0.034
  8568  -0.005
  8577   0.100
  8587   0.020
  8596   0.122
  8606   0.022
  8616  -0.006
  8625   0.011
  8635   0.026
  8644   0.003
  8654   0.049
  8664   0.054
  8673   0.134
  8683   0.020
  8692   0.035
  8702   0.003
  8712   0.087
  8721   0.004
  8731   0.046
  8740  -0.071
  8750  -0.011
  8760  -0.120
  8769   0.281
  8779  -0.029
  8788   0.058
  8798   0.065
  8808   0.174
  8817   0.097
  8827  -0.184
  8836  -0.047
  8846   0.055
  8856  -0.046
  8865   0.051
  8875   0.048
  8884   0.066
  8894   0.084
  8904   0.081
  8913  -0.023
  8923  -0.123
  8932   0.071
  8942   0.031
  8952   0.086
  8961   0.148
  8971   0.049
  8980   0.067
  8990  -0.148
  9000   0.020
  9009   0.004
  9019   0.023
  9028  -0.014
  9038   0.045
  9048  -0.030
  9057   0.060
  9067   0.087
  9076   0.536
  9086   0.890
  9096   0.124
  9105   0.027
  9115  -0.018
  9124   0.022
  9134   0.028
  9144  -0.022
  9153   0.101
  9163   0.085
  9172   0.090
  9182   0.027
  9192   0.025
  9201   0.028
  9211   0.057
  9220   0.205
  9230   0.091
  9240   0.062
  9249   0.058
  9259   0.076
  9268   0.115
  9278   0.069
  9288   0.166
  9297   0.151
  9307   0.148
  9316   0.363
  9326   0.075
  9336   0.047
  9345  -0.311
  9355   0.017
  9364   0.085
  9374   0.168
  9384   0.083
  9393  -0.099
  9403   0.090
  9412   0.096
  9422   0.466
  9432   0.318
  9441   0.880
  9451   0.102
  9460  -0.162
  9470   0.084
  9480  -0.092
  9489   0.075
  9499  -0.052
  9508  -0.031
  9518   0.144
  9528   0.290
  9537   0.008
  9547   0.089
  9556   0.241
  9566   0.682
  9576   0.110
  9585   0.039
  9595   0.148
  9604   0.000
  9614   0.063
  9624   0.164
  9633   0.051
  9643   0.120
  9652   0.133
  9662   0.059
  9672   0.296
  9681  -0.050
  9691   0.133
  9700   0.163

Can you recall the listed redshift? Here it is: 1.436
